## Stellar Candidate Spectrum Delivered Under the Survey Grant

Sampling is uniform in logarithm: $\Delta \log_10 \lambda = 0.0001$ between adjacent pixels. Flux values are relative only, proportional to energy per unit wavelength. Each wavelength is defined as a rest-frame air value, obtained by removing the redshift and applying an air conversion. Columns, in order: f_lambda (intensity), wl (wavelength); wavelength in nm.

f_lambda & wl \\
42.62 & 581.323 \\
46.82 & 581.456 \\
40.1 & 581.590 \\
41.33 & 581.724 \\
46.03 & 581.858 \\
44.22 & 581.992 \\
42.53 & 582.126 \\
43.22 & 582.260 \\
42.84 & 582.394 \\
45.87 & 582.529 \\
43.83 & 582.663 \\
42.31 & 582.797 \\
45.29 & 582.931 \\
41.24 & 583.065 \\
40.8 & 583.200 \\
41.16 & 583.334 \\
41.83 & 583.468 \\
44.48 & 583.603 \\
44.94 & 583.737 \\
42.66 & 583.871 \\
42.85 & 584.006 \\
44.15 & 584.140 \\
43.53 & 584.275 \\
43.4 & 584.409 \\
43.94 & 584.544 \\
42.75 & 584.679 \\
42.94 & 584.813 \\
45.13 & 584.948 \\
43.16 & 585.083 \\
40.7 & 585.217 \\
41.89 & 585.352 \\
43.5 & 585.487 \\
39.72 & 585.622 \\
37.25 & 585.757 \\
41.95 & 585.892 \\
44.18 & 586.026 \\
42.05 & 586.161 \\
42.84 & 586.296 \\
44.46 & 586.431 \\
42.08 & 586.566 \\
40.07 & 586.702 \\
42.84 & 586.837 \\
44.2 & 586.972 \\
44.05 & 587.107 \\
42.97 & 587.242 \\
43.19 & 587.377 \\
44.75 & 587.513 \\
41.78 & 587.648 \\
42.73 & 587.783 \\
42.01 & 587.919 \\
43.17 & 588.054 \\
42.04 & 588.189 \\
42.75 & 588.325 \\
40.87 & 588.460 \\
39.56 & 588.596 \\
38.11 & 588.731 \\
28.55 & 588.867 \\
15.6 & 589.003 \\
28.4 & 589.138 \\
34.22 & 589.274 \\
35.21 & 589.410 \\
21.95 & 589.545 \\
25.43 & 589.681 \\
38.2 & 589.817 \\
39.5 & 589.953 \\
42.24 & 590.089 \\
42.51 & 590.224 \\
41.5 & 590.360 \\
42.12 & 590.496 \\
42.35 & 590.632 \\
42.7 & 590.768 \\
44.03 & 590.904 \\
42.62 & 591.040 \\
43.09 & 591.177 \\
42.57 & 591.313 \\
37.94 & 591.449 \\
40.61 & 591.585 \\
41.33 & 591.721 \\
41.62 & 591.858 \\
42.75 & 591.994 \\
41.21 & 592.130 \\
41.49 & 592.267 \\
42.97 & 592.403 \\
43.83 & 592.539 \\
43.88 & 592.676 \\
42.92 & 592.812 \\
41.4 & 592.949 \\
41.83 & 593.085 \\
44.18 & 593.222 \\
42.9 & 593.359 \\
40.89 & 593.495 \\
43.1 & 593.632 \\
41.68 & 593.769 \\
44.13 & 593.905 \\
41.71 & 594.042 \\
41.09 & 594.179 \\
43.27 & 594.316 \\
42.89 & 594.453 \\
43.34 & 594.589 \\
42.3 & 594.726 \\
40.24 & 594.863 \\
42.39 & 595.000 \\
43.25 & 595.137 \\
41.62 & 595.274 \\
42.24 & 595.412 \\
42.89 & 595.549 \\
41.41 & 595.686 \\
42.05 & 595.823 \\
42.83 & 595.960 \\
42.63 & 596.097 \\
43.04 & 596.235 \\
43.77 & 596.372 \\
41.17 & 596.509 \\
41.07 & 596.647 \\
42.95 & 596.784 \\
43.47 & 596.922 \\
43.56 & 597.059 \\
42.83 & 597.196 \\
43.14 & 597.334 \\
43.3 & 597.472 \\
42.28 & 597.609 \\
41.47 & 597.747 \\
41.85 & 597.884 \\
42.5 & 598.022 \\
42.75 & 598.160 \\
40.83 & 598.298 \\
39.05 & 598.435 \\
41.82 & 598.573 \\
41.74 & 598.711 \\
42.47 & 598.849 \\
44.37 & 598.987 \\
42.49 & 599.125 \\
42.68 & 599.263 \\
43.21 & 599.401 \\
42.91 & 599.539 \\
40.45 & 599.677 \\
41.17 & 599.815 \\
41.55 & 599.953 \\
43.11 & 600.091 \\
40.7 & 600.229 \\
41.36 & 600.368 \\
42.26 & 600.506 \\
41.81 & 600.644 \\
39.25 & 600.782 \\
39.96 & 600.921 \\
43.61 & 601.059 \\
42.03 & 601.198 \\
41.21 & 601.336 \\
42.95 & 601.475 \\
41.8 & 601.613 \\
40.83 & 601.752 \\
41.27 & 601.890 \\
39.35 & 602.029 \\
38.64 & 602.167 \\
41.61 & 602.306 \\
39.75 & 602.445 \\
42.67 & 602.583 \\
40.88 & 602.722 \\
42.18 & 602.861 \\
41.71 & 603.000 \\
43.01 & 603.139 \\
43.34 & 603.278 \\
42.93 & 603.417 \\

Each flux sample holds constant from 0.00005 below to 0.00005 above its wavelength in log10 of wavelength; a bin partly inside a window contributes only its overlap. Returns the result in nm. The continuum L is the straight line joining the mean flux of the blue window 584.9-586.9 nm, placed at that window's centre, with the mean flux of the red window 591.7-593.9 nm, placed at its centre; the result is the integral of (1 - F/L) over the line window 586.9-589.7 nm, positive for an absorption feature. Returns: 0.32 nm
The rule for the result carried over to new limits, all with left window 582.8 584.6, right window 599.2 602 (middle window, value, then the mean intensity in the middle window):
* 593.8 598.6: -0.03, 42.3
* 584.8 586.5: 0.03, 42.3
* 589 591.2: 0.28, 37.1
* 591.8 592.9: -0.01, 42.6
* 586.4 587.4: 0.00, 42.9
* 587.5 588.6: 0.01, 42.2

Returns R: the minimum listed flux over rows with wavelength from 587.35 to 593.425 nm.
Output 15.6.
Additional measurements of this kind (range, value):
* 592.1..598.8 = 39.05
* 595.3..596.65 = 41.07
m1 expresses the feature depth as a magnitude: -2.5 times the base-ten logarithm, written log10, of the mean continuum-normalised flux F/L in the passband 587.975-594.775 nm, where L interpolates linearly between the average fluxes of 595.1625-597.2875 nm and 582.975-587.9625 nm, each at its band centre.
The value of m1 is 0.07 mag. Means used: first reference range 42.7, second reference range 42.5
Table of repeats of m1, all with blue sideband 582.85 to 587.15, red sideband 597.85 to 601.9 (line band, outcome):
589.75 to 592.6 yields 0.01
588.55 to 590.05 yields 0.33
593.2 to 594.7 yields -0.01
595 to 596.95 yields -0.01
